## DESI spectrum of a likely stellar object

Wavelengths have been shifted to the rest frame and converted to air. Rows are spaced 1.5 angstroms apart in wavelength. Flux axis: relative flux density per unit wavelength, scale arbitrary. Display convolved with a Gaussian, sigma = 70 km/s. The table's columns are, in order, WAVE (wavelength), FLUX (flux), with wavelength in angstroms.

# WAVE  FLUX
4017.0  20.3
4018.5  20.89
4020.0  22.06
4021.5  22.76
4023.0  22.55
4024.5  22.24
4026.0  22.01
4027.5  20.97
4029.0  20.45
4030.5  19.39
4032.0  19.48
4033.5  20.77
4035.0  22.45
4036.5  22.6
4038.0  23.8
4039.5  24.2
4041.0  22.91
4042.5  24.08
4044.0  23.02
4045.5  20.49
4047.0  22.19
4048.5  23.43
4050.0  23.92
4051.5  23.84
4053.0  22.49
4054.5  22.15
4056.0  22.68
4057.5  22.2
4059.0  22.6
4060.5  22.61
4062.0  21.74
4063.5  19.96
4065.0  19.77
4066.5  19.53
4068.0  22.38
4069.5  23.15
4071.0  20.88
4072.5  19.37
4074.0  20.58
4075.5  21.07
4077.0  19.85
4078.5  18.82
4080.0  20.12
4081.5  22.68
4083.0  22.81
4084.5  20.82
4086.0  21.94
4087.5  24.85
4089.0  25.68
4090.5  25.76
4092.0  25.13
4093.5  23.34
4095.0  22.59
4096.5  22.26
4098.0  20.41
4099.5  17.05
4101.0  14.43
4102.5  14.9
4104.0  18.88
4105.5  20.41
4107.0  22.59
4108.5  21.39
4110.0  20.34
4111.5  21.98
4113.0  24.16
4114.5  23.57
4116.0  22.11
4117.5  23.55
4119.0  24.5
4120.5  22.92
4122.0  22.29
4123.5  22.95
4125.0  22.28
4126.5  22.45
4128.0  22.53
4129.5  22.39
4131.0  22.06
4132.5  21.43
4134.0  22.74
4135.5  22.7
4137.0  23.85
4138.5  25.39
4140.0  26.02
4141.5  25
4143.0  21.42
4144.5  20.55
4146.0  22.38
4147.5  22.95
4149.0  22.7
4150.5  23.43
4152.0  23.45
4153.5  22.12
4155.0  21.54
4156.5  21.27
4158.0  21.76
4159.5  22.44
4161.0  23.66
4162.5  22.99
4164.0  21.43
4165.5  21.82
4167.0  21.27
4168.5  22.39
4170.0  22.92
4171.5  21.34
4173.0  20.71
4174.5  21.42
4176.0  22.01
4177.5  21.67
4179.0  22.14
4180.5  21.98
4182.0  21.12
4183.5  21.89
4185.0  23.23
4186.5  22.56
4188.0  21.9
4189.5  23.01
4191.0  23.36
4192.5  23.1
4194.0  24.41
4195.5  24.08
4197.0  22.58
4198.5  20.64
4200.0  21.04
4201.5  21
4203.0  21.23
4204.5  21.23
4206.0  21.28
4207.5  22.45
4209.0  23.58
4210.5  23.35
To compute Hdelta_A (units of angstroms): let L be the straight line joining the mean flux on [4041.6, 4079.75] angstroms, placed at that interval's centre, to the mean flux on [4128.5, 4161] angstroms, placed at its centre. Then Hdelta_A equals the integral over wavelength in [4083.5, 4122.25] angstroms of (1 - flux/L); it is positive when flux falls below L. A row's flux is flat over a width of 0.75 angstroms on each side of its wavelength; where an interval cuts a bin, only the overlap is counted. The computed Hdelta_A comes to 0.7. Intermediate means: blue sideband 21.7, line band 21.8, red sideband 22.8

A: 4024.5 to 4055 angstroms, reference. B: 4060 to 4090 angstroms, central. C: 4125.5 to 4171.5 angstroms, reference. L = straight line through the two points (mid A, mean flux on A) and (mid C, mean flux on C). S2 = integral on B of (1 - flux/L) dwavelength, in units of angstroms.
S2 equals 1.2 angstroms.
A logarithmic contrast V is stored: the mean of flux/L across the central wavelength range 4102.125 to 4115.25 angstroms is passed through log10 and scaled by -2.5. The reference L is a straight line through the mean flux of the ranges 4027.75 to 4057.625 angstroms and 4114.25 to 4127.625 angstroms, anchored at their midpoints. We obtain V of 0.086 mag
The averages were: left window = 22.3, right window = 22.9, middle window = 21.1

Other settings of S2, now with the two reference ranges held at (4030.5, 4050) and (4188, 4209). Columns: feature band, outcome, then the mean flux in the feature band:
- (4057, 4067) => 0.5 angstroms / 21.2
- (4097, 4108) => 1.9 angstroms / 18.5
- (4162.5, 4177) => 0.4 angstroms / 21.8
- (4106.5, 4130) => -0.3 angstroms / 22.6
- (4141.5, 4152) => -0.1 angstroms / 22.5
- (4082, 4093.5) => -0.7 angstroms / 23.8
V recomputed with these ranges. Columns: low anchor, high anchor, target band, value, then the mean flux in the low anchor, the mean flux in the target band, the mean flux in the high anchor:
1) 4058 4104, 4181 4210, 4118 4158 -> -0.05 mag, 21.2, 22.8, 22.3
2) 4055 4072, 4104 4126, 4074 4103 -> 0.03 mag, 21.6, 21.3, 22.4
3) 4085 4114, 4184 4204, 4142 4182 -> 0.00 mag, 21.5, 22.1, 22.4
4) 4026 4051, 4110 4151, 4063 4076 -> 0.08 mag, 22.1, 20.8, 22.9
